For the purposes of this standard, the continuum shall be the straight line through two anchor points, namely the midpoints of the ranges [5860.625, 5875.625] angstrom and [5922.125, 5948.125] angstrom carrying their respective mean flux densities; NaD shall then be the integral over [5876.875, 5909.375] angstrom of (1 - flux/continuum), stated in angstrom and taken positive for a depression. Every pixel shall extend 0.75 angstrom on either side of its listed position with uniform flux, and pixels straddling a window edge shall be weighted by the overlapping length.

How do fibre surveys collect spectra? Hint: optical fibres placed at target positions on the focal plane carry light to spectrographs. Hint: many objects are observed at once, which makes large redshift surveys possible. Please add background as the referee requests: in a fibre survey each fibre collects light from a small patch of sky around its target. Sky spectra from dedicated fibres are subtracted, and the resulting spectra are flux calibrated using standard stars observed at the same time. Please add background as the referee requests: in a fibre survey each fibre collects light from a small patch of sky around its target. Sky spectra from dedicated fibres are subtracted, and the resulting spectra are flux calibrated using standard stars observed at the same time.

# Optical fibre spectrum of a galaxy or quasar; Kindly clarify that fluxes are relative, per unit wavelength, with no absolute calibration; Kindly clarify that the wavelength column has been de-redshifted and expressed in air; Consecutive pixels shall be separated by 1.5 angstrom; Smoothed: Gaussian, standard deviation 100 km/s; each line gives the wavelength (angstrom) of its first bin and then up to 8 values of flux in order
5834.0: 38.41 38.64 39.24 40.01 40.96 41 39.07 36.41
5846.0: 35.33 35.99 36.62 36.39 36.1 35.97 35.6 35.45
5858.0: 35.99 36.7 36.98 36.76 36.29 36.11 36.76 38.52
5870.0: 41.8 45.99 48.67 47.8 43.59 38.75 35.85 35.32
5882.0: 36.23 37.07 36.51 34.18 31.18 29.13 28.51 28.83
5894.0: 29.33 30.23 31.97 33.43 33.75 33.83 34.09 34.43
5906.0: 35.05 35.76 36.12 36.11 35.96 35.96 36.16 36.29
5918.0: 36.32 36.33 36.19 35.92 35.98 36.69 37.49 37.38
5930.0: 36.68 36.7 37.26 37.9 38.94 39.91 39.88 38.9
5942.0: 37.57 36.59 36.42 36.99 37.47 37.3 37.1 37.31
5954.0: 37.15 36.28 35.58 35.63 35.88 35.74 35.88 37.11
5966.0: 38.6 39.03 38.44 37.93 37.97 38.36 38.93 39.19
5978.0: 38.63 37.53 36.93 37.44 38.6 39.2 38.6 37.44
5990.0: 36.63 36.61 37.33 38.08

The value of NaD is 4.9 angstrom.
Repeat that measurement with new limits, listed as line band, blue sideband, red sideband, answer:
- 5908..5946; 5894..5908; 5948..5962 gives -2.3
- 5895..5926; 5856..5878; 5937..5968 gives 2.7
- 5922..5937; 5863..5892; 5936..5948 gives 0.3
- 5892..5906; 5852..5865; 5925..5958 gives 1.7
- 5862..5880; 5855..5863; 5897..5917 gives -2.3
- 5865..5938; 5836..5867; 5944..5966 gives 1.2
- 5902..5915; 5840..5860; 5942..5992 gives 0.6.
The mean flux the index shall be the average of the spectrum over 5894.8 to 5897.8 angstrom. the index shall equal 31.2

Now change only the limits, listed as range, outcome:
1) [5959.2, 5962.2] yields 35.8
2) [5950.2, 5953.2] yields 37.2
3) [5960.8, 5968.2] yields 37.3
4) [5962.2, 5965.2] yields 36.5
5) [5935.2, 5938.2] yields 39.4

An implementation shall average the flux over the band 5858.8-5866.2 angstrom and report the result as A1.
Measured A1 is 36.6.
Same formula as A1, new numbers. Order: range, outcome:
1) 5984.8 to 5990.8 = 37.9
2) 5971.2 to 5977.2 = 38.6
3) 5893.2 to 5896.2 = 29.8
